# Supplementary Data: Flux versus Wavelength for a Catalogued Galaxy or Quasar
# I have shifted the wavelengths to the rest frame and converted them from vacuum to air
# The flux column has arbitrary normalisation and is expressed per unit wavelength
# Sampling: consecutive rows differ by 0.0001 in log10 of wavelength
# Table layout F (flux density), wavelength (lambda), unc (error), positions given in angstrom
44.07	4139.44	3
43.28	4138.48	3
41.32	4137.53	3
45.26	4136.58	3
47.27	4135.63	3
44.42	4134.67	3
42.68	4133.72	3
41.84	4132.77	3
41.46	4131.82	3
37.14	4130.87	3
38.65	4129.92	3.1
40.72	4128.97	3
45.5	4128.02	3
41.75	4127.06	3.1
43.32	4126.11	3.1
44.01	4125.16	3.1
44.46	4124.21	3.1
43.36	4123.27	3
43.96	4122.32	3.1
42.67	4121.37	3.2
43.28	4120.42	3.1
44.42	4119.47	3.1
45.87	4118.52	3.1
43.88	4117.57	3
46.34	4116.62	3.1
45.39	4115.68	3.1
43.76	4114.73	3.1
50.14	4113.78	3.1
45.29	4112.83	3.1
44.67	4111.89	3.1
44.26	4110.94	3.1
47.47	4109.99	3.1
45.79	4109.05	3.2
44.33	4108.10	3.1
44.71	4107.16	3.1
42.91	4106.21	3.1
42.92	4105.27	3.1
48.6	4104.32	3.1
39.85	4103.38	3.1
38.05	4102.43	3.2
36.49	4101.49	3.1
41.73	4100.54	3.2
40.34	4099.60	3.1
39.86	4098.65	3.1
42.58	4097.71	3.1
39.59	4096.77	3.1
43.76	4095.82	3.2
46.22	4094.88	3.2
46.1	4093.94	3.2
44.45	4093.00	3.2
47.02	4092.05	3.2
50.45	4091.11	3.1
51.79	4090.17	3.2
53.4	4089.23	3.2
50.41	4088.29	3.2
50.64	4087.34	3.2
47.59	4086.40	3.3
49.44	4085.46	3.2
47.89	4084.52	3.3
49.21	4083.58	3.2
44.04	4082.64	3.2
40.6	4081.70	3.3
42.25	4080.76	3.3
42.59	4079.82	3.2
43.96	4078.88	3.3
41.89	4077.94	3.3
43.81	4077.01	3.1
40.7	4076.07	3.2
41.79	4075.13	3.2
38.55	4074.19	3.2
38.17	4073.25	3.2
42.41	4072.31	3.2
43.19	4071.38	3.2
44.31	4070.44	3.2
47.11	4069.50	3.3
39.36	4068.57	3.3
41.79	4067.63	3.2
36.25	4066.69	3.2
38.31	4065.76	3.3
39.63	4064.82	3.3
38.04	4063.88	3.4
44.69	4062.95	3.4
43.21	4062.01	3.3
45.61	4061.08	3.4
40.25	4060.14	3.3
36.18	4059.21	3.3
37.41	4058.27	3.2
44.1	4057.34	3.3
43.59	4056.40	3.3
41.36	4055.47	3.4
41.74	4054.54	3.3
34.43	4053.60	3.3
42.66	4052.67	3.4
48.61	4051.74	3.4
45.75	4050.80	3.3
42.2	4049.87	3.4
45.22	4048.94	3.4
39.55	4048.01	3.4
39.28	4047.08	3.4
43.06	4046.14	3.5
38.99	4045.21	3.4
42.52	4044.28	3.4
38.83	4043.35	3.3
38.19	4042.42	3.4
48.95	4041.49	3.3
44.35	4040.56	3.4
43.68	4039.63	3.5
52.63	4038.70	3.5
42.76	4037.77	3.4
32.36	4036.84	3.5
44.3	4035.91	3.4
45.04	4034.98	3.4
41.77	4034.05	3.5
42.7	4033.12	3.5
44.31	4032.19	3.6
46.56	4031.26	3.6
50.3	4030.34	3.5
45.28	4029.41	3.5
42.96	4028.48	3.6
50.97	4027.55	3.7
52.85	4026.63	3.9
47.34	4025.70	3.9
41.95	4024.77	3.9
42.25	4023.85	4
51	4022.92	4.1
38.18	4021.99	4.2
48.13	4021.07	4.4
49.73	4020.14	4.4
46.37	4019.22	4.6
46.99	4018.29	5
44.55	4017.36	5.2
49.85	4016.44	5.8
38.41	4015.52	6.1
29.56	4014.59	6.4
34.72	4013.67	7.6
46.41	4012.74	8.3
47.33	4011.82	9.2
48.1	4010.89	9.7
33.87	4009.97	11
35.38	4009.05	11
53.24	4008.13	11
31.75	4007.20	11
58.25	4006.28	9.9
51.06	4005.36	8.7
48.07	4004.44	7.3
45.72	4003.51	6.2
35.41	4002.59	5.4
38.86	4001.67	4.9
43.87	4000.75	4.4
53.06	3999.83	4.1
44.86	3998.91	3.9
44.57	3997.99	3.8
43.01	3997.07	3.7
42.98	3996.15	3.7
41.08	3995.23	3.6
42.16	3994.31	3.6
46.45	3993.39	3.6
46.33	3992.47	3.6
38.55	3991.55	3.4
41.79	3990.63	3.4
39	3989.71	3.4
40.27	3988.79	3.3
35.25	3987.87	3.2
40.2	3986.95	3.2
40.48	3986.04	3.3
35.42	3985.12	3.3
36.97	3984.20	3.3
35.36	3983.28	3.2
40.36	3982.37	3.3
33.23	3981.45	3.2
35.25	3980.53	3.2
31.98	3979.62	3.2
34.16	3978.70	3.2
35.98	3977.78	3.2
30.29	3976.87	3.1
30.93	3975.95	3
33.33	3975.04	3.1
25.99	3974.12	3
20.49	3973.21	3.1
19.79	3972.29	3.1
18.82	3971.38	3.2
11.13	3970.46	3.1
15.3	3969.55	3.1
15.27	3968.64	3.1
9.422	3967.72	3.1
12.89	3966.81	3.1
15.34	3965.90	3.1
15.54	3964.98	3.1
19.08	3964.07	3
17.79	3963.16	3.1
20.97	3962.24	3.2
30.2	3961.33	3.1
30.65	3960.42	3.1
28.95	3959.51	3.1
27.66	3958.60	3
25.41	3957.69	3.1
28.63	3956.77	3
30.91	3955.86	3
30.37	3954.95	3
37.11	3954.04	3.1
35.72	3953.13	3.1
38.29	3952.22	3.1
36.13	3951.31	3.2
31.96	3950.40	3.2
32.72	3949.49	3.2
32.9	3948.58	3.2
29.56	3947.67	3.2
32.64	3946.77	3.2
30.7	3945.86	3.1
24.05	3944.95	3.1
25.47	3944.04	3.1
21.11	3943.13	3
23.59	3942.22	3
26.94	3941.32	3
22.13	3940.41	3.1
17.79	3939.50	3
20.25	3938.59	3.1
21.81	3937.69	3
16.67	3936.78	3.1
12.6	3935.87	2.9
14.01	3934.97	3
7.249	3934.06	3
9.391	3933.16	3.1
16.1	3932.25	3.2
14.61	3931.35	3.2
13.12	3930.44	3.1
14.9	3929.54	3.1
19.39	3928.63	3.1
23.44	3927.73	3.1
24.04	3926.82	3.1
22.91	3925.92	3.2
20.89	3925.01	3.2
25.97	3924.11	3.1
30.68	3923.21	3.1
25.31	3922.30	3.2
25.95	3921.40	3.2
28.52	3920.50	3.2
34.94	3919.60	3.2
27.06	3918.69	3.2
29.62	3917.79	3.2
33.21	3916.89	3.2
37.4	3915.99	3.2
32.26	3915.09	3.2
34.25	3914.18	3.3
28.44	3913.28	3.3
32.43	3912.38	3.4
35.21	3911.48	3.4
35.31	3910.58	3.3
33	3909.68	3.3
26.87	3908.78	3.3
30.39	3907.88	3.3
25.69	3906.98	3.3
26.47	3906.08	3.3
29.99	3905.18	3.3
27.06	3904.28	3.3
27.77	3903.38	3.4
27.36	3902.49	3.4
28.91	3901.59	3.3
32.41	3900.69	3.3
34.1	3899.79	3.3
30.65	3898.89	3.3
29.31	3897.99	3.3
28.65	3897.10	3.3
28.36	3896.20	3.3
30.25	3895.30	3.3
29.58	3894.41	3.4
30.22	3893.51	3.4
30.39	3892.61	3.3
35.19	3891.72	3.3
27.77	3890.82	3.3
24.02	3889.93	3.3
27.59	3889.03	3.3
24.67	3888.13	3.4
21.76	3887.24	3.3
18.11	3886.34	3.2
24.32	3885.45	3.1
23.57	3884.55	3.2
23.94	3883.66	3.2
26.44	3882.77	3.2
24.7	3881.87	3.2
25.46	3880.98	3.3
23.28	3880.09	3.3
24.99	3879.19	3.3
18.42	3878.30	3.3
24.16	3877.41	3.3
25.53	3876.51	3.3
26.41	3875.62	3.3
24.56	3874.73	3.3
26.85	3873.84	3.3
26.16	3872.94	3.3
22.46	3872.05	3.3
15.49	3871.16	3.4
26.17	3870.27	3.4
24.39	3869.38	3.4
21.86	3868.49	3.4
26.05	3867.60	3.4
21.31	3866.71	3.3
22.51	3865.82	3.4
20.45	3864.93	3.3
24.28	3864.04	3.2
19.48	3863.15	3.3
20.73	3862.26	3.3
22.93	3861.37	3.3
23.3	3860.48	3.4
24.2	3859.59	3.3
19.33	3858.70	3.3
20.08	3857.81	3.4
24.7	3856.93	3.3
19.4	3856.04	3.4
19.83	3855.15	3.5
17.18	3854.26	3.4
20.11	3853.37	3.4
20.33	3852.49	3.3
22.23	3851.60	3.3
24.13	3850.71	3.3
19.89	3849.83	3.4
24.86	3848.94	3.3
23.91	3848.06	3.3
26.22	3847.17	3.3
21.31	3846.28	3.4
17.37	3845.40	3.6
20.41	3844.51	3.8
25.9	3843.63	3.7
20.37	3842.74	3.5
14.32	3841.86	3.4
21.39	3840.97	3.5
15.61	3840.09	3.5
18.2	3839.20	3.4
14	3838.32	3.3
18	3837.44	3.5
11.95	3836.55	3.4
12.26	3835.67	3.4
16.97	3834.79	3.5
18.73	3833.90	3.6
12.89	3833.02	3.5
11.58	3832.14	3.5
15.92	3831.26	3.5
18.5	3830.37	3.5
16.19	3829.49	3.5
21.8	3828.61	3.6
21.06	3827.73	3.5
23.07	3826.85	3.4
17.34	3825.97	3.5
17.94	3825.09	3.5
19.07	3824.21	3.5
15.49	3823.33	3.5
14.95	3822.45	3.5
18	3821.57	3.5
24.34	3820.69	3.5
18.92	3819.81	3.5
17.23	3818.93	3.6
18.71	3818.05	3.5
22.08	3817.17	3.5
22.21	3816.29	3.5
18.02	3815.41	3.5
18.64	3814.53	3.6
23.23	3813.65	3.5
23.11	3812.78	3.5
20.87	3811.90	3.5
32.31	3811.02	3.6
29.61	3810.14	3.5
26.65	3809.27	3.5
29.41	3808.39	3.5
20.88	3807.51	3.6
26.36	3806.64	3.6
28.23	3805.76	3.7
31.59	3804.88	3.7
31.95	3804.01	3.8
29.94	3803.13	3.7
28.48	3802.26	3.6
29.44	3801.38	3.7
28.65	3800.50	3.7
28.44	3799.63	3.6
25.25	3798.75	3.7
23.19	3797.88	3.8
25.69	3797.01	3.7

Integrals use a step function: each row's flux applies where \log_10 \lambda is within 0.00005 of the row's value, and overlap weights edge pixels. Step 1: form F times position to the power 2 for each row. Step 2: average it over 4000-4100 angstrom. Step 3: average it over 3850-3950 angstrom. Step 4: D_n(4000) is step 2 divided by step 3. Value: 1.9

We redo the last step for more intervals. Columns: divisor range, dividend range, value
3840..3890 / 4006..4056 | 2.11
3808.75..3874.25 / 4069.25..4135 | 2.45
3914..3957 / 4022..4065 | 1.79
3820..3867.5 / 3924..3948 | 1.09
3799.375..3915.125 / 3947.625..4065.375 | 1.74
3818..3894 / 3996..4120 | 2.26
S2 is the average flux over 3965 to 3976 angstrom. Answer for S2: 18.5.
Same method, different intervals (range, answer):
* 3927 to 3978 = 23.2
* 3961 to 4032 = 37.4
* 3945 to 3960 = 31.6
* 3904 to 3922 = 30.7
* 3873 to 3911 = 27.2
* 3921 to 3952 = 22.7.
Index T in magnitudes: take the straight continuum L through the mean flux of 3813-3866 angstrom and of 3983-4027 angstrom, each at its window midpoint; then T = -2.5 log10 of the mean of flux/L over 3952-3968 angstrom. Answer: 0.40 mag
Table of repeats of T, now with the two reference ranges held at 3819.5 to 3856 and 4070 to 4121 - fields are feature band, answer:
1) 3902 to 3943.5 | 0.099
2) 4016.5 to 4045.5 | -0.180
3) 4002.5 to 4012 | -0.244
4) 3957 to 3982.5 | 0.298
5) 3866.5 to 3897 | -0.088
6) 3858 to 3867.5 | -0.031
